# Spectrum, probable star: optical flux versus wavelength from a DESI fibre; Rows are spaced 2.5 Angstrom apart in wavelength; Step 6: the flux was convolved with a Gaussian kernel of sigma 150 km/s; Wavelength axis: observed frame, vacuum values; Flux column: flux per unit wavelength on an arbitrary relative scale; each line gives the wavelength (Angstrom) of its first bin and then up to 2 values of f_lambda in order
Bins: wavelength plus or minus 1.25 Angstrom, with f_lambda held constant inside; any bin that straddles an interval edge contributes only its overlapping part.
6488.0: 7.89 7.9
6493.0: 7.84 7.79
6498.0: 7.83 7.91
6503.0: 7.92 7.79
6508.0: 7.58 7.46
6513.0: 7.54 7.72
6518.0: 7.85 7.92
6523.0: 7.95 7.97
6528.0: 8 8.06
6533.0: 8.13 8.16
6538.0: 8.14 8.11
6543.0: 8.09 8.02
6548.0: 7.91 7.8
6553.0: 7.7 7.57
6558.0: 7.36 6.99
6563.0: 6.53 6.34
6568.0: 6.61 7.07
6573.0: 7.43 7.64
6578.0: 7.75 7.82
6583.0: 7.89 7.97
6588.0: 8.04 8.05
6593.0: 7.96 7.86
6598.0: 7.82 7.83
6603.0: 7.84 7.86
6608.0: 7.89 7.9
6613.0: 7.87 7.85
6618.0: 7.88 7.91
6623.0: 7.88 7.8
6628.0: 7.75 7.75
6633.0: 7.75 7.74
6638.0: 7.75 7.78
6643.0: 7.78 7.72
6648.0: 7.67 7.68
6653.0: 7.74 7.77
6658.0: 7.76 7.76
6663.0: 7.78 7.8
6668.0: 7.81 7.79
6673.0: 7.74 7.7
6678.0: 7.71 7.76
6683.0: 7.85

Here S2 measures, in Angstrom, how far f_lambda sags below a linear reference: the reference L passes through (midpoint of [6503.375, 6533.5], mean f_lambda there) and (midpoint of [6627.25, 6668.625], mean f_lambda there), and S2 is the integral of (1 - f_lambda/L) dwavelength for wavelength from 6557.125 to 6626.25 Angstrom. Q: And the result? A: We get 1.4 Angstrom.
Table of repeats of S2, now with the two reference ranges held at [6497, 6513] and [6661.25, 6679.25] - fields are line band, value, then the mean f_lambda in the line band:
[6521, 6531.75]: -0.4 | 7.99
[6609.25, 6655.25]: -0.2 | 7.79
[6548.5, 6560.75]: 0.3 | 7.55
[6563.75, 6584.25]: 1.2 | 7.3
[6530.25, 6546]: -0.8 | 8.11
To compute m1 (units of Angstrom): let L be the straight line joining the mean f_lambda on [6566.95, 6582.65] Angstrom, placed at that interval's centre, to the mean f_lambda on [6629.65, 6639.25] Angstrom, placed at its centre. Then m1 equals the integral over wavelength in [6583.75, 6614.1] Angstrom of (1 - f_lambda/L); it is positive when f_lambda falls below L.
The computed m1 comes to -1.4 Angstrom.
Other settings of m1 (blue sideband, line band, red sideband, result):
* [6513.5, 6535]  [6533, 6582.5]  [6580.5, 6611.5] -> 2.4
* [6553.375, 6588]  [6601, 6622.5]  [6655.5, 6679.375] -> -1.0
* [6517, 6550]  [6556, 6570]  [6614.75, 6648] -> 2.0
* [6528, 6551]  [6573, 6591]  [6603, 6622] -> 0.2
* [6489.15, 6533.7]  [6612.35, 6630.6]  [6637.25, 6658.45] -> -0.2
